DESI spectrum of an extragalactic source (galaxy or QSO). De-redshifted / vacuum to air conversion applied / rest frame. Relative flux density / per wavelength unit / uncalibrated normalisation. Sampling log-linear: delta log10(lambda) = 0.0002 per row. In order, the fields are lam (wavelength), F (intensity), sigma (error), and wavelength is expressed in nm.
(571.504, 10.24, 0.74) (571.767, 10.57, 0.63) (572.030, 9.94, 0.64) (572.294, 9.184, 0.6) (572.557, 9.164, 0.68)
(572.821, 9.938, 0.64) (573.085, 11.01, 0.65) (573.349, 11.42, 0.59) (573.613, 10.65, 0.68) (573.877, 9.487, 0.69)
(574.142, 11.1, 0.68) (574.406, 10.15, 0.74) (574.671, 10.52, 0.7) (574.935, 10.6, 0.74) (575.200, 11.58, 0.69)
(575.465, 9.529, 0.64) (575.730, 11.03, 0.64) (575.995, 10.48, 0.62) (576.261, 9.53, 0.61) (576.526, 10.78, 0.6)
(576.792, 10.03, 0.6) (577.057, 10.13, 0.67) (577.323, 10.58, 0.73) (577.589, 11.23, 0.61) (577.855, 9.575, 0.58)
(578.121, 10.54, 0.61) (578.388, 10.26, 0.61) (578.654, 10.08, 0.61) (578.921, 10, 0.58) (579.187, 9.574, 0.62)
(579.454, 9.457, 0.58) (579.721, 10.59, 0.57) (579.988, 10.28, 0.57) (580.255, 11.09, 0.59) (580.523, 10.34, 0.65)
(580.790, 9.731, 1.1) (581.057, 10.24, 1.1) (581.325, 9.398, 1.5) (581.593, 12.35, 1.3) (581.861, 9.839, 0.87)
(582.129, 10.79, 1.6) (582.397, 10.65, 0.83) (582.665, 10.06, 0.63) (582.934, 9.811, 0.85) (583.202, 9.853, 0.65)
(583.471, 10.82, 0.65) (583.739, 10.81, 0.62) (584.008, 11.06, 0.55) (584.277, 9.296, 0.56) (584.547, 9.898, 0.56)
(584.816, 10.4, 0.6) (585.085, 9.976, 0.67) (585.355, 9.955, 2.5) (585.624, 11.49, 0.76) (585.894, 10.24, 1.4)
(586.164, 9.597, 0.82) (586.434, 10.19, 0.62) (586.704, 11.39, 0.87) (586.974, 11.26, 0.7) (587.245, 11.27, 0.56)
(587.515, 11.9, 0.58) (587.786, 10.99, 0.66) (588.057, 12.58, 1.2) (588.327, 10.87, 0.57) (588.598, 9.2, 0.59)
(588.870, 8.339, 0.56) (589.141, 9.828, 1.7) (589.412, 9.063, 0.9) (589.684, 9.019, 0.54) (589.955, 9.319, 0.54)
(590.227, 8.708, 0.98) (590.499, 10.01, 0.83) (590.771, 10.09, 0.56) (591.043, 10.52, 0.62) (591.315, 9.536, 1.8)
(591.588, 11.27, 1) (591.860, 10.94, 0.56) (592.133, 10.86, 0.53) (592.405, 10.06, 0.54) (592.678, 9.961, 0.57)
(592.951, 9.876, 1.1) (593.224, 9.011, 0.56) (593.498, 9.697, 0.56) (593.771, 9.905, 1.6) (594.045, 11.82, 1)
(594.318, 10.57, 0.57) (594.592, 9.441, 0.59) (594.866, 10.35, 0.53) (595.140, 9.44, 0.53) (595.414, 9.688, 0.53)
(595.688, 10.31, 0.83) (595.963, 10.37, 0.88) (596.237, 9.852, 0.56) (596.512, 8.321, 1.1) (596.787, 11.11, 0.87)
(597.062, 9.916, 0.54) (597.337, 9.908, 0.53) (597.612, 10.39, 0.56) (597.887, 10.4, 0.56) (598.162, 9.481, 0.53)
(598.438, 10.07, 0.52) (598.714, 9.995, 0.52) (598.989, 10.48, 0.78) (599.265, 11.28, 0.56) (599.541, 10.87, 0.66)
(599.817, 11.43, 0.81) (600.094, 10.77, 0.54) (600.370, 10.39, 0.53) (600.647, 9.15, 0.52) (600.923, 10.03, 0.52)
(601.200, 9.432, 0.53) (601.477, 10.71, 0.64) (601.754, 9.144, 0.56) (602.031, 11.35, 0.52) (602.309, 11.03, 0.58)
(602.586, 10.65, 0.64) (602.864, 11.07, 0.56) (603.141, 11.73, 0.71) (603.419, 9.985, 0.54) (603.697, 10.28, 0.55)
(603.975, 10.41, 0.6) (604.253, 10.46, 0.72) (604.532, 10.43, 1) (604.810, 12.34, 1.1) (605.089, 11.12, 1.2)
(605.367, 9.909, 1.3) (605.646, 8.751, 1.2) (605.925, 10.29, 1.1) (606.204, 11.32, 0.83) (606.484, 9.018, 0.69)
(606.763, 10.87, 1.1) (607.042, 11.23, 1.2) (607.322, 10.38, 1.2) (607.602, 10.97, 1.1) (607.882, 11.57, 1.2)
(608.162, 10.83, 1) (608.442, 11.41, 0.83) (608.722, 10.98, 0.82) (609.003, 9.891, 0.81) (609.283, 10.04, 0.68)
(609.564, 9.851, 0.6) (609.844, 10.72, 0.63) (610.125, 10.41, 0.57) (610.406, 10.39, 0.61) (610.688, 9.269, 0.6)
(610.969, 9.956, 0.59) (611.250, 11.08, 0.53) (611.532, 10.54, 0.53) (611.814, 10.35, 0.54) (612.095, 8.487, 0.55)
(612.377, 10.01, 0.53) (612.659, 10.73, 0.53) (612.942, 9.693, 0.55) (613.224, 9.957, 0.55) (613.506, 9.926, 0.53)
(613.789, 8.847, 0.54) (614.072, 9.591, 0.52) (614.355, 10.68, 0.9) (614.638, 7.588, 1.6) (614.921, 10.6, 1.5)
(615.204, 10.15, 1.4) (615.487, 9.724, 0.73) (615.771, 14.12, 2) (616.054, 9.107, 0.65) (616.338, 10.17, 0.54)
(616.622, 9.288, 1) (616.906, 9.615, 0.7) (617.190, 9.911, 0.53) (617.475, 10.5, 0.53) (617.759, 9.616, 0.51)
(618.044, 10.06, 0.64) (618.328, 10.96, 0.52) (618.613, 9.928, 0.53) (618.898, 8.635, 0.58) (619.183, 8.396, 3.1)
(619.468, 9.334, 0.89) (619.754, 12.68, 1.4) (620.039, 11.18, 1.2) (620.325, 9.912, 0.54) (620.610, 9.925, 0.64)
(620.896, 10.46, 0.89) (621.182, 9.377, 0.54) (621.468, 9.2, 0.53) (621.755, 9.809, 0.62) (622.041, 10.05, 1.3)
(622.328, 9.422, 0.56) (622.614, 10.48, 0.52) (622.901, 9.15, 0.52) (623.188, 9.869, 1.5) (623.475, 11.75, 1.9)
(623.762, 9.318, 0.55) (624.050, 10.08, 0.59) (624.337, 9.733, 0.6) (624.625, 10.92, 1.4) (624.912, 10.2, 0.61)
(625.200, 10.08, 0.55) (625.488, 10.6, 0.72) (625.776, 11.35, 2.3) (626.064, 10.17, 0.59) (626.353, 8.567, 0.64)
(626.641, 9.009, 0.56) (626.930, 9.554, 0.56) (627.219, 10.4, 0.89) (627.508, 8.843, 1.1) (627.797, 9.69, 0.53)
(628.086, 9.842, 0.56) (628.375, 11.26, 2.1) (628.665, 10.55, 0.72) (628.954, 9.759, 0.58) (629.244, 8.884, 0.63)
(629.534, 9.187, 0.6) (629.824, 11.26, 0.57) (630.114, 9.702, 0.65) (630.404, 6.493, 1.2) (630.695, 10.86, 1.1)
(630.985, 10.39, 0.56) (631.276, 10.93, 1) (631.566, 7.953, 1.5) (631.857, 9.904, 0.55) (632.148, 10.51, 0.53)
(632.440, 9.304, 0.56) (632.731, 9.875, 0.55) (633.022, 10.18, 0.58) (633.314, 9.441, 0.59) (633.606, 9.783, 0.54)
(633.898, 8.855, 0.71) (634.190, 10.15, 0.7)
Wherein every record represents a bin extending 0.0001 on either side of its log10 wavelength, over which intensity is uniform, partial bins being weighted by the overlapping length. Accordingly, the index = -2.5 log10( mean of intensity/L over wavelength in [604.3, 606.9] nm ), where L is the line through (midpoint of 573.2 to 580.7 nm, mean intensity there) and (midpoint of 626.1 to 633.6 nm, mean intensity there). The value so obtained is -0.05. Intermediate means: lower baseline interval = 10.4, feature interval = 10.4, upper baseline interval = 9.7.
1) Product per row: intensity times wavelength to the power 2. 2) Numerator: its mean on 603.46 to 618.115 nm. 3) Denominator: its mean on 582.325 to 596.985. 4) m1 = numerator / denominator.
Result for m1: 1.1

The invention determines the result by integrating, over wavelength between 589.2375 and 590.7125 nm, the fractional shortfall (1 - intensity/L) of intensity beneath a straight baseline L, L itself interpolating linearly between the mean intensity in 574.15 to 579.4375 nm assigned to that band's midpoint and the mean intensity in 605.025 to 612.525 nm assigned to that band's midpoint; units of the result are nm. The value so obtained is 0.150 nm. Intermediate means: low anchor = 10.3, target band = 9.29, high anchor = 10.4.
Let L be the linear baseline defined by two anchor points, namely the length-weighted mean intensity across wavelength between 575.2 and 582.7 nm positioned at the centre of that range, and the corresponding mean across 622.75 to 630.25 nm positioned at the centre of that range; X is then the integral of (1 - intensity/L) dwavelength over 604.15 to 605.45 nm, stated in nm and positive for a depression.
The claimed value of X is -0.098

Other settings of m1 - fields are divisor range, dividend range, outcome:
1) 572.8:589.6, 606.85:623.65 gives 1.09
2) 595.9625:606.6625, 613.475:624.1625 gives 1.02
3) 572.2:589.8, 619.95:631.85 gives 1.11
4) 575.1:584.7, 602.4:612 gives 1.12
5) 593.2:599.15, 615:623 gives 1.08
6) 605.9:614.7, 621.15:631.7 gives 1.02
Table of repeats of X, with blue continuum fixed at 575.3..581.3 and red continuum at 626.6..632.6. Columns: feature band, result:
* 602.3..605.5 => -0.25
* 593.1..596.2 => 0.00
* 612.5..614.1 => 0.01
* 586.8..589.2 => -0.14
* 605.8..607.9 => -0.15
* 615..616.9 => -0.10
